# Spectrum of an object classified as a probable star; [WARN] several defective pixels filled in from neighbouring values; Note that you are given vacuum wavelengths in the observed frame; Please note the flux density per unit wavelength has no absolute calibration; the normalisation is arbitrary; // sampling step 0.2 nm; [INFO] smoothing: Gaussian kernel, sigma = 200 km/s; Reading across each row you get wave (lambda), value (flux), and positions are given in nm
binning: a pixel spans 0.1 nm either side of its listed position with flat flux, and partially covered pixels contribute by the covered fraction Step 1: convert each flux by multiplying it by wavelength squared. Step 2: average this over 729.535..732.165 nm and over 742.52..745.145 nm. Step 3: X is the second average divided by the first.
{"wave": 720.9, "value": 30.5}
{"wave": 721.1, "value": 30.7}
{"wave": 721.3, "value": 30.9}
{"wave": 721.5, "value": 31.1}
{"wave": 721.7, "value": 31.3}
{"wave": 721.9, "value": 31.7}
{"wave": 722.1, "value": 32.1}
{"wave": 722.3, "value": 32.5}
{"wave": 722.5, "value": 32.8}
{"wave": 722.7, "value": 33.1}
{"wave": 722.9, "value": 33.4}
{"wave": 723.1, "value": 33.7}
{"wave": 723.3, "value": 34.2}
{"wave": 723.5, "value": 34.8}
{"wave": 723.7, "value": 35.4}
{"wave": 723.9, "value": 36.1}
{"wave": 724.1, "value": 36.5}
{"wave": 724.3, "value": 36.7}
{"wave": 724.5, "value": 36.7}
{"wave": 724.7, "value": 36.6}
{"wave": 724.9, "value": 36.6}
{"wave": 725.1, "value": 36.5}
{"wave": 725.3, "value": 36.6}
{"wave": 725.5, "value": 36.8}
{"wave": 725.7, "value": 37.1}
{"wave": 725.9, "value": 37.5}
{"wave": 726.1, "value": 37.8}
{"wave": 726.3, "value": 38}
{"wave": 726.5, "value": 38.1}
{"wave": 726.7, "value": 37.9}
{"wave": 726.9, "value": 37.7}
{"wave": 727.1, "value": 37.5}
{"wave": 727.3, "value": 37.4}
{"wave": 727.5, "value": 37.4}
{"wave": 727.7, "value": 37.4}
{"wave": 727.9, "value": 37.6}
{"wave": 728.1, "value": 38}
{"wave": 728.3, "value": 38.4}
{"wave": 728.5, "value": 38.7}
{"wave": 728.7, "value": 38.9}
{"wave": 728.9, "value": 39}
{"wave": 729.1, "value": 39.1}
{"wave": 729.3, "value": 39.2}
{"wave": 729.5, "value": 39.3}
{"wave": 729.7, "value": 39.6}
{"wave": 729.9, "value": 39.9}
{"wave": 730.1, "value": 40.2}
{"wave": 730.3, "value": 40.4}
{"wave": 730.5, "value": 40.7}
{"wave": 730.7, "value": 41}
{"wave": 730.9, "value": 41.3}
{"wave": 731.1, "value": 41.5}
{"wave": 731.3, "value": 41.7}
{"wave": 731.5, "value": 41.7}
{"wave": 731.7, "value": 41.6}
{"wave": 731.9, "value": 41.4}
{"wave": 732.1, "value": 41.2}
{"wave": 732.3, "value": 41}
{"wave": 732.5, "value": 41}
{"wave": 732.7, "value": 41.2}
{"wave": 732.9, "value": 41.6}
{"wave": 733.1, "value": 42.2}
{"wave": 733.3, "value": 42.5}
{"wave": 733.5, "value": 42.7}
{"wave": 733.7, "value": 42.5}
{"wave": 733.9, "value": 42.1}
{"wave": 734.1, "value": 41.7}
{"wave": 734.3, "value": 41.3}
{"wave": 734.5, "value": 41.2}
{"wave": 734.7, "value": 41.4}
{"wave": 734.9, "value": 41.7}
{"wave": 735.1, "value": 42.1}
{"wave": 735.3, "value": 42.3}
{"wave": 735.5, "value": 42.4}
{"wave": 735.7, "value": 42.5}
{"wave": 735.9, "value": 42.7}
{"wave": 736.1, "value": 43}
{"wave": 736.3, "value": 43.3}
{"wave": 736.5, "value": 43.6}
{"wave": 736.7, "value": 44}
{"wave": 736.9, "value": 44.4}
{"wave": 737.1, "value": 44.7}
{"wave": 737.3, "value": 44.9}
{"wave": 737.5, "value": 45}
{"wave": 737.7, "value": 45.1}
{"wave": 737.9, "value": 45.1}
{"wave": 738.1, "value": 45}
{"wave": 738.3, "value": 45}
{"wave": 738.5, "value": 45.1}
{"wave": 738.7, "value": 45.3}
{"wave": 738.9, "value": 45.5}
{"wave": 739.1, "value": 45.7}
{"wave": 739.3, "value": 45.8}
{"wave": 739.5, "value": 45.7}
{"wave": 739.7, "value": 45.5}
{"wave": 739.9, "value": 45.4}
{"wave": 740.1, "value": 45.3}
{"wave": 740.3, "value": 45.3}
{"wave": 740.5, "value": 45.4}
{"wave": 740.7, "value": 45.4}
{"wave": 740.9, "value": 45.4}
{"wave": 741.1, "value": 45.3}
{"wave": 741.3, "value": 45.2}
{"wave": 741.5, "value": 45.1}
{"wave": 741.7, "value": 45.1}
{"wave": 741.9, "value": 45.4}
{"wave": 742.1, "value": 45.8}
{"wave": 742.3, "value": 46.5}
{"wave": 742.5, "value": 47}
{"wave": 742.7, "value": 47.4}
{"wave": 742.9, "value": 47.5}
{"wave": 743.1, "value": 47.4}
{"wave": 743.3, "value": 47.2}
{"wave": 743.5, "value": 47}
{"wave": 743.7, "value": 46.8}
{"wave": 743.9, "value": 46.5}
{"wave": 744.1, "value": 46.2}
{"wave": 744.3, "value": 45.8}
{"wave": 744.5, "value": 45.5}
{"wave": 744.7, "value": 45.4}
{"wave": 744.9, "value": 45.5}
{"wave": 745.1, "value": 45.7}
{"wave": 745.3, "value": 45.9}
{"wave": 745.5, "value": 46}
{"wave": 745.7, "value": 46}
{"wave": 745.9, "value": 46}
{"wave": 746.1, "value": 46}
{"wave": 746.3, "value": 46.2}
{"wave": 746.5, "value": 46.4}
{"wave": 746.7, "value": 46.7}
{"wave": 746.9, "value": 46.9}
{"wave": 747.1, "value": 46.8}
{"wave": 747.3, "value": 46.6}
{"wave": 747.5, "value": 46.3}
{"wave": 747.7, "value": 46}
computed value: 1.2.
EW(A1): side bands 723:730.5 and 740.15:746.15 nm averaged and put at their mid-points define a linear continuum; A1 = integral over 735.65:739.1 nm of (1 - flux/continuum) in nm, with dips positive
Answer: -0.110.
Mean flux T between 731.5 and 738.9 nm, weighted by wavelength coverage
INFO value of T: 42.9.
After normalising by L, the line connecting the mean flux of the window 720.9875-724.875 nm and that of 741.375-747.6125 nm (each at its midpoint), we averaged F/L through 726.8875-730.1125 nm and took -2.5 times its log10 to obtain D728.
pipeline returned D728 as -0.04 mag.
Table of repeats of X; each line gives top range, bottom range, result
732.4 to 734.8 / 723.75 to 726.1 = 1.17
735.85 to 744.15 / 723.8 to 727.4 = 1.27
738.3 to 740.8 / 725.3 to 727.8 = 1.25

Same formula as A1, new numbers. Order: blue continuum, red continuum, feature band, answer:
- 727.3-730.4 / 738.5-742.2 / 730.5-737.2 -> -0.07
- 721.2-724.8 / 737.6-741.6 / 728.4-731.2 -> -0.10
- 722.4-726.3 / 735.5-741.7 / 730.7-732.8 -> -0.05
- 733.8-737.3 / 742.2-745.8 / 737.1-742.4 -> -0.10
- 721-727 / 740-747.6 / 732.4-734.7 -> -0.08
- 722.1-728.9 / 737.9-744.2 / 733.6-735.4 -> 0.00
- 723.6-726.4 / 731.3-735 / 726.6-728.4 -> 0.03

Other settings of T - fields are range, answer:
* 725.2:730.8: 38.5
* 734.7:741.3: 44.4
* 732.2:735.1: 41.7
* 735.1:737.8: 43.6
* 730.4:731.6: 41.3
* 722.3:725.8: 35.4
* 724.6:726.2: 36.9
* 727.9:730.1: 39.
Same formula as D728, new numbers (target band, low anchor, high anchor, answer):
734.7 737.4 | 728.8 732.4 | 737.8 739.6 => 0.016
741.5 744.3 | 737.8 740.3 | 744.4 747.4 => -0.017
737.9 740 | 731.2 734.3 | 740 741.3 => -0.020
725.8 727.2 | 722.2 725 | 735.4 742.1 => -0.028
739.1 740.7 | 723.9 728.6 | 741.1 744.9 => -0.022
